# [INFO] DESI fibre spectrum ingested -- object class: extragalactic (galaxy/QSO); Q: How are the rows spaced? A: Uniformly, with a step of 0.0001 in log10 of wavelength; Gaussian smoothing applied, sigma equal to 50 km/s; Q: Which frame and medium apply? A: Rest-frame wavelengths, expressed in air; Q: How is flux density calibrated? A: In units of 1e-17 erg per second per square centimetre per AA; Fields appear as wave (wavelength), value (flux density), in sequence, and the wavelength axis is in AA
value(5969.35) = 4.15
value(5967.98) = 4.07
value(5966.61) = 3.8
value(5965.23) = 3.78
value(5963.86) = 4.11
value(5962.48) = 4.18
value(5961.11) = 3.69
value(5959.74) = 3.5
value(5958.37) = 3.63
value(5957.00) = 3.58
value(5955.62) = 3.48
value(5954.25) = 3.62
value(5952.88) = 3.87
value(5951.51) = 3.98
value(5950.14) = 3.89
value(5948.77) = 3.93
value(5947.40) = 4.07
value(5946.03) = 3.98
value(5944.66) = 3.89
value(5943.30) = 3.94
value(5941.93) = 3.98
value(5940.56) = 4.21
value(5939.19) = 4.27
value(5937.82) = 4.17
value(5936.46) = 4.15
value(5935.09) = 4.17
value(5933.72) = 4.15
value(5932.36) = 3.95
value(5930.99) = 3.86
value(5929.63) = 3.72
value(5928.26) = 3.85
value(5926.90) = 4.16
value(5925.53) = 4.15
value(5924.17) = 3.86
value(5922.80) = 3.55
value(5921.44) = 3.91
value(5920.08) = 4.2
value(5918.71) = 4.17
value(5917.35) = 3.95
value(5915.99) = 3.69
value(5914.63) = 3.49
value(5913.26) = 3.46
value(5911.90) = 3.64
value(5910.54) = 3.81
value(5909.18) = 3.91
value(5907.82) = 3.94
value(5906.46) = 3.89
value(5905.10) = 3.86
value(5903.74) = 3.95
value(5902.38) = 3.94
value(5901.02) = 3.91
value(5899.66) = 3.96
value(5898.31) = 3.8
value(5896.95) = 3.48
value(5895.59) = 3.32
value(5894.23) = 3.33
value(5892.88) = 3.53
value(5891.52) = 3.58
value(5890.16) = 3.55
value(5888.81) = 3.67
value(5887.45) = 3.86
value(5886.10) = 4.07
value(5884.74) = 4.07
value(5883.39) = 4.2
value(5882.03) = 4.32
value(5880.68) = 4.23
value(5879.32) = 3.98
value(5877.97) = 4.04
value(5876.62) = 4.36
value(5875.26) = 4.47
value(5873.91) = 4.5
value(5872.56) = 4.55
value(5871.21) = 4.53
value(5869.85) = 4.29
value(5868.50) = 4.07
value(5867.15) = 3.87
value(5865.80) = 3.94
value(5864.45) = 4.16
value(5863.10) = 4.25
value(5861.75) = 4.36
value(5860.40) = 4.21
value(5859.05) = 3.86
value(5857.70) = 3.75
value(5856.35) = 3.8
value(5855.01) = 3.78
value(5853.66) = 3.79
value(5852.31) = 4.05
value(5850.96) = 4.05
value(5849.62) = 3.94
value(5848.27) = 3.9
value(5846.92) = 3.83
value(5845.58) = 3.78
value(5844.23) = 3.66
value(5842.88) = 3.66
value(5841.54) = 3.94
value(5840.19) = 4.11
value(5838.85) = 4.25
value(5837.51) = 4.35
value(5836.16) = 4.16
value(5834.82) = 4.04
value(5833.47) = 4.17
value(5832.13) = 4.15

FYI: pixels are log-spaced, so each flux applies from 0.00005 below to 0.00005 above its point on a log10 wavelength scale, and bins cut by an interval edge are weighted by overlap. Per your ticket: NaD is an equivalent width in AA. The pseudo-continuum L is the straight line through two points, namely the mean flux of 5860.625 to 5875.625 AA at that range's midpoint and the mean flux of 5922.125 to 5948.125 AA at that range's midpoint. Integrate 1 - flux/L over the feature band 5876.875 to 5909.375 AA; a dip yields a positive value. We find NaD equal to 2.4 AA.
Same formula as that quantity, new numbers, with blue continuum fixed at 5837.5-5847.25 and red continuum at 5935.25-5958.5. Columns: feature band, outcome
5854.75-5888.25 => -1.8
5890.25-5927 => 1.4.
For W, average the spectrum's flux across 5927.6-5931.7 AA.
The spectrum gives 3.81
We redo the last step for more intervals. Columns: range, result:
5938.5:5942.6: 4.15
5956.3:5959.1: 3.6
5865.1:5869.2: 3.97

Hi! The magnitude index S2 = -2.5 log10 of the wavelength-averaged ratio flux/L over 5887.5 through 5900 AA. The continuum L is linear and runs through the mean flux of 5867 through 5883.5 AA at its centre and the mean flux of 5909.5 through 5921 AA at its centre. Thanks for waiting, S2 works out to 0.135 mag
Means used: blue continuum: 4.28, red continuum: 3.81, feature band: 3.58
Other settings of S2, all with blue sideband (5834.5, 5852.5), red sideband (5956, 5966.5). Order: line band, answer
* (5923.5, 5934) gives -0.04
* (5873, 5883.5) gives -0.09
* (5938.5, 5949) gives -0.07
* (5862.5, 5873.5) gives -0.07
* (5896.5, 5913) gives 0.01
